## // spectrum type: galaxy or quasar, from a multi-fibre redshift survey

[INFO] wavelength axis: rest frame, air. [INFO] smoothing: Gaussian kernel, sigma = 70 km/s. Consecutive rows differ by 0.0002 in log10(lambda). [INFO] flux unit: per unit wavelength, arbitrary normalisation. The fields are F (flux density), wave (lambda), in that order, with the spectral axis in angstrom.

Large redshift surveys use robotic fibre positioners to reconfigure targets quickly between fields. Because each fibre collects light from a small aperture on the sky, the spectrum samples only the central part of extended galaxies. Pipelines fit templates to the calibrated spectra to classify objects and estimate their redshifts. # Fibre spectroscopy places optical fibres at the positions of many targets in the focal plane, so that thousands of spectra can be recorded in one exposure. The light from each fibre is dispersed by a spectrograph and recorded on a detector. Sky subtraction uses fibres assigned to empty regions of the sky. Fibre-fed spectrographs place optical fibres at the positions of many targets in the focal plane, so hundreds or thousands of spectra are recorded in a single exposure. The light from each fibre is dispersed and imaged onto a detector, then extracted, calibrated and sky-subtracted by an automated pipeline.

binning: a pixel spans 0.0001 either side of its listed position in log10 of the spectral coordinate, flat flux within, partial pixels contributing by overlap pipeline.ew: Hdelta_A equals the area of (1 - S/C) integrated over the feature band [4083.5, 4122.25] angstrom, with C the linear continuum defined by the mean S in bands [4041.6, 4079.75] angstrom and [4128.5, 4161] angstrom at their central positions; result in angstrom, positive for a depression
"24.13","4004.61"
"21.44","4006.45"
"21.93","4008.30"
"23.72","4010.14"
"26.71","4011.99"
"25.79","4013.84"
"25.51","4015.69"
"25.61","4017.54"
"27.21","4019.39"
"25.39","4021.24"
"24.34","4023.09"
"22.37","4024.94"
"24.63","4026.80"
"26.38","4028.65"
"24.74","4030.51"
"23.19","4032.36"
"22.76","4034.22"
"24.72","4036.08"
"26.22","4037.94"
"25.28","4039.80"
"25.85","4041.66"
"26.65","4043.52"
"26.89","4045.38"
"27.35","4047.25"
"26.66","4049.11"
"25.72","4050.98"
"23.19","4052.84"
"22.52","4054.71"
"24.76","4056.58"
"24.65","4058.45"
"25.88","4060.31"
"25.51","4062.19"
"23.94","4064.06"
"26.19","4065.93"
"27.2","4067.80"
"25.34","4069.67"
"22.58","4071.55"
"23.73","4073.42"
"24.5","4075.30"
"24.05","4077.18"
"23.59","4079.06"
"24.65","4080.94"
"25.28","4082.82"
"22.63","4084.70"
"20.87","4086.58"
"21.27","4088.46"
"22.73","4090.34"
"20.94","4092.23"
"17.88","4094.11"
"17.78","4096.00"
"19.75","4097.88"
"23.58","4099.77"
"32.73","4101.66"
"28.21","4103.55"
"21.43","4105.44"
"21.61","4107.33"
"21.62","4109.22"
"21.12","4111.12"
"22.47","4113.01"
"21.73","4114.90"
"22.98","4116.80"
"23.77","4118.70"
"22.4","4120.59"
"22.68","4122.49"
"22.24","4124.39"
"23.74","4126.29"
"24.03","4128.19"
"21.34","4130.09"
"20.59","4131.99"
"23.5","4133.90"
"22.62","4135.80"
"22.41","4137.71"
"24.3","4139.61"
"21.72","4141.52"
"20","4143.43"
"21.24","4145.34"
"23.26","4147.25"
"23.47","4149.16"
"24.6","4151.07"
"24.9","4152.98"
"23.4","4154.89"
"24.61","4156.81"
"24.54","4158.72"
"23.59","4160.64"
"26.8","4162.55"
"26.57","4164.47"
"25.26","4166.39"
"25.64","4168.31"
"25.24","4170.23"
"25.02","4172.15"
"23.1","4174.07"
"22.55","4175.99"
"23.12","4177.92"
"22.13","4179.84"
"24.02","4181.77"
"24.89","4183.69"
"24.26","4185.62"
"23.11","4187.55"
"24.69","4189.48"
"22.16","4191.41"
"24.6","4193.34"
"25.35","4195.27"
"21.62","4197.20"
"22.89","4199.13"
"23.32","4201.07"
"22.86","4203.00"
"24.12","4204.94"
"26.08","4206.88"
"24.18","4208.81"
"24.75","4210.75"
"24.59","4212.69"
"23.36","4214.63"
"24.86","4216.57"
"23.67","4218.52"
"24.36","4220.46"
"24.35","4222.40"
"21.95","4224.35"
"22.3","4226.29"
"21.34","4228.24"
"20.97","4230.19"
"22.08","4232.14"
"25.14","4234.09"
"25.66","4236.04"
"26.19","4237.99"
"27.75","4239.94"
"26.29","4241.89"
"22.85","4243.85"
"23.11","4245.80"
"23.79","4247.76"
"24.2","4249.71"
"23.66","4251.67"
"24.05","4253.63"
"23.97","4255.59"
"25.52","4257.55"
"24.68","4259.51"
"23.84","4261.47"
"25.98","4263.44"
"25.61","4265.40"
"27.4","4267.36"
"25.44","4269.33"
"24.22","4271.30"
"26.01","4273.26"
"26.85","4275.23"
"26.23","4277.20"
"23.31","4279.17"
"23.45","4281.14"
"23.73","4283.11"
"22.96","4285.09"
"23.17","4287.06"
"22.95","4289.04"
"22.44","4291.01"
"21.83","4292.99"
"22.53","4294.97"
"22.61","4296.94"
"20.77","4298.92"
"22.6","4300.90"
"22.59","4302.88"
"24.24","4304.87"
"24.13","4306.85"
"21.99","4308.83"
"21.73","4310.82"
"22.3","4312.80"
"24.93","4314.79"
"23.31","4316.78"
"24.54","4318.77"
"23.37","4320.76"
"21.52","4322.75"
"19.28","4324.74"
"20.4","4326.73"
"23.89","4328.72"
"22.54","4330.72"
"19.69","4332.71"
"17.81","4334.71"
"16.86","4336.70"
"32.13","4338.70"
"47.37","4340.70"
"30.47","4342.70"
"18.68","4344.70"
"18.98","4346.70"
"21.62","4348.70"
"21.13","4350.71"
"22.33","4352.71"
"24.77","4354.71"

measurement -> 2.6 angstrom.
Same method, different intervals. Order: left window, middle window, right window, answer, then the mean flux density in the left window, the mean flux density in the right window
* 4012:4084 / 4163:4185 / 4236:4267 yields 0.5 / 25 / 24.9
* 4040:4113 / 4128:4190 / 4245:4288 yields 1.5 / 24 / 24.6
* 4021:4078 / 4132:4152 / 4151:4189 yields 1.5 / 24.9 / 24.4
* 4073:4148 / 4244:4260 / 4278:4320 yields -0.8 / 22.7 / 23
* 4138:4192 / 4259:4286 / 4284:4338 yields -2.8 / 23.9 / 22.2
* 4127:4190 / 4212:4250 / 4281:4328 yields -1.3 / 23.6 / 22.6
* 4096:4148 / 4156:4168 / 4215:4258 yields -1.1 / 22.8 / 24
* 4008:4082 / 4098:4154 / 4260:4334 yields 3.2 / 25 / 23.3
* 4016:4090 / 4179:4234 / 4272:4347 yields 1.1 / 24.7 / 23.6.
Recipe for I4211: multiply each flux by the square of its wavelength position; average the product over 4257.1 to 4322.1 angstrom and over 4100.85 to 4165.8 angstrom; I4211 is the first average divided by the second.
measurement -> 1.1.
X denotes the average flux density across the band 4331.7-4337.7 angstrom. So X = 18.2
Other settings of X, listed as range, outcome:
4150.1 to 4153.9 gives 24.8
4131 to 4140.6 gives 22.7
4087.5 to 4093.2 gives 21.6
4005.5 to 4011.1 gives 22.4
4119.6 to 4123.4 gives 22.6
